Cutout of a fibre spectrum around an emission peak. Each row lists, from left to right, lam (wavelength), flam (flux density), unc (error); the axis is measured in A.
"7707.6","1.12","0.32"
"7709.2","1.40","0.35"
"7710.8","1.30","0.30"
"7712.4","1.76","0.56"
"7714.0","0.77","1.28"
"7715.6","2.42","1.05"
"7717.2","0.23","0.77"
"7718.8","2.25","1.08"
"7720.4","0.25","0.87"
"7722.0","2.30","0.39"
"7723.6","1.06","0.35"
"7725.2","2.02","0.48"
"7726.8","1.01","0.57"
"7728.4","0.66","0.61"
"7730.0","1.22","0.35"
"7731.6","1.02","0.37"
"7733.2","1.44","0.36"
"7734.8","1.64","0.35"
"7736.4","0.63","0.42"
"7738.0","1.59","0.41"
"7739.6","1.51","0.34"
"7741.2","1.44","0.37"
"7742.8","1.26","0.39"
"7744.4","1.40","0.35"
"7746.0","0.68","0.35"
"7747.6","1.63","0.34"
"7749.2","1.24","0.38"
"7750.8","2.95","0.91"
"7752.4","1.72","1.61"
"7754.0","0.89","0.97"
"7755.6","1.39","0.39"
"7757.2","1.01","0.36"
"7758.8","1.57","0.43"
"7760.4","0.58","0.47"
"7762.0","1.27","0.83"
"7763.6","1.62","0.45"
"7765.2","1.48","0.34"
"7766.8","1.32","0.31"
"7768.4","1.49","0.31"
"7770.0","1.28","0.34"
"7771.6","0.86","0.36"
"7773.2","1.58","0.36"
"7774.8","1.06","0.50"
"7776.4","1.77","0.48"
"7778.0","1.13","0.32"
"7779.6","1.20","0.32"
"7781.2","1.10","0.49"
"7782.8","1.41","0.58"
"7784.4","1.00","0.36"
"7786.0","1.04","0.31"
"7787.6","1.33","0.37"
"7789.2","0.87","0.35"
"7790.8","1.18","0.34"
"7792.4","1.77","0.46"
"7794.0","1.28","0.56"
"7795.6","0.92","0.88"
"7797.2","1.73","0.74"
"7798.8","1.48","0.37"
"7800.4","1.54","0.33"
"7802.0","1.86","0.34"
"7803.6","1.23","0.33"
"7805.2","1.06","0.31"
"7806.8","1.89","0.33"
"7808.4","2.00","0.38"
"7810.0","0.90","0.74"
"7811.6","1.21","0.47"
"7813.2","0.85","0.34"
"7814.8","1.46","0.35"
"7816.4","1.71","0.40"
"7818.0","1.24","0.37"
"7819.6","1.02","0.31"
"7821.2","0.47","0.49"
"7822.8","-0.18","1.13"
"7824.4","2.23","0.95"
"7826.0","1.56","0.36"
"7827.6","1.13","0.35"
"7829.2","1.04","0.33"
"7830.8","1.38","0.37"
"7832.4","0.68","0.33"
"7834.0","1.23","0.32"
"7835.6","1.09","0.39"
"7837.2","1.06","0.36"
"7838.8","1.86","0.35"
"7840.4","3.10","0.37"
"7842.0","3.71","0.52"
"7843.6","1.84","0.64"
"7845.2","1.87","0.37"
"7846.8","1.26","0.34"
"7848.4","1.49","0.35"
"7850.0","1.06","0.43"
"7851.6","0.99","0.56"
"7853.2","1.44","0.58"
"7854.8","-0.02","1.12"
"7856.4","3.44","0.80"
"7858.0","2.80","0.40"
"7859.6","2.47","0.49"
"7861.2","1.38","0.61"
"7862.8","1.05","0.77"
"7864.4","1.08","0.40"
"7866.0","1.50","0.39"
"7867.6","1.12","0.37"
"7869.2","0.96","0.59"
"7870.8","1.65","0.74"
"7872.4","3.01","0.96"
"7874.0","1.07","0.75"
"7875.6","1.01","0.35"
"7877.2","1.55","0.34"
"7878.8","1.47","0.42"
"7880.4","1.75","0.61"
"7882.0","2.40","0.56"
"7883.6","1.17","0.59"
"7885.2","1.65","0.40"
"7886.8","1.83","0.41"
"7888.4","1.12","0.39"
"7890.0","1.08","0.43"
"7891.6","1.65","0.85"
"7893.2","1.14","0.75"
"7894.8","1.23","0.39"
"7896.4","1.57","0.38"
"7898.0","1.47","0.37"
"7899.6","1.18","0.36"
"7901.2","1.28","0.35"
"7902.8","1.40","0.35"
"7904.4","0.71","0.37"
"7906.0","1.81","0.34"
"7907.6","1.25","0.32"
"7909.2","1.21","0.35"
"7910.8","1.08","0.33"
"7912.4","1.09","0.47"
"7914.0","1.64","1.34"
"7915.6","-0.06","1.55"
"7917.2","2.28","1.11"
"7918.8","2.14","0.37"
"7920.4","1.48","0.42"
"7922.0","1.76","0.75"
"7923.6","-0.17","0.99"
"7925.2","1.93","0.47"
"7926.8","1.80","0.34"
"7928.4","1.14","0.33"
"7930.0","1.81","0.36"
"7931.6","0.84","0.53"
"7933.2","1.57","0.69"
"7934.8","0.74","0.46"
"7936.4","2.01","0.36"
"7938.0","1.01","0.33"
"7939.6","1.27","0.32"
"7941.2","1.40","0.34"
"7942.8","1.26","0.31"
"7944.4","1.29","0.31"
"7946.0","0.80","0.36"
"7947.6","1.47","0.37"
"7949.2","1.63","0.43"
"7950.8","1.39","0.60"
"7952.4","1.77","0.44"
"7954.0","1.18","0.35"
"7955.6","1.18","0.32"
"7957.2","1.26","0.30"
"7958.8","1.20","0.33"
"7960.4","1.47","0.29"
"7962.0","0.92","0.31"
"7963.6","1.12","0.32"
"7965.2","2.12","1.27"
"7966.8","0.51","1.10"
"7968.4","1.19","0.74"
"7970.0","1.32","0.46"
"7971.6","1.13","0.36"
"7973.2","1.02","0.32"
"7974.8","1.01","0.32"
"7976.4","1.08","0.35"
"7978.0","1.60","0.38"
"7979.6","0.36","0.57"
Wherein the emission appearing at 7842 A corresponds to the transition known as [S II] 6716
